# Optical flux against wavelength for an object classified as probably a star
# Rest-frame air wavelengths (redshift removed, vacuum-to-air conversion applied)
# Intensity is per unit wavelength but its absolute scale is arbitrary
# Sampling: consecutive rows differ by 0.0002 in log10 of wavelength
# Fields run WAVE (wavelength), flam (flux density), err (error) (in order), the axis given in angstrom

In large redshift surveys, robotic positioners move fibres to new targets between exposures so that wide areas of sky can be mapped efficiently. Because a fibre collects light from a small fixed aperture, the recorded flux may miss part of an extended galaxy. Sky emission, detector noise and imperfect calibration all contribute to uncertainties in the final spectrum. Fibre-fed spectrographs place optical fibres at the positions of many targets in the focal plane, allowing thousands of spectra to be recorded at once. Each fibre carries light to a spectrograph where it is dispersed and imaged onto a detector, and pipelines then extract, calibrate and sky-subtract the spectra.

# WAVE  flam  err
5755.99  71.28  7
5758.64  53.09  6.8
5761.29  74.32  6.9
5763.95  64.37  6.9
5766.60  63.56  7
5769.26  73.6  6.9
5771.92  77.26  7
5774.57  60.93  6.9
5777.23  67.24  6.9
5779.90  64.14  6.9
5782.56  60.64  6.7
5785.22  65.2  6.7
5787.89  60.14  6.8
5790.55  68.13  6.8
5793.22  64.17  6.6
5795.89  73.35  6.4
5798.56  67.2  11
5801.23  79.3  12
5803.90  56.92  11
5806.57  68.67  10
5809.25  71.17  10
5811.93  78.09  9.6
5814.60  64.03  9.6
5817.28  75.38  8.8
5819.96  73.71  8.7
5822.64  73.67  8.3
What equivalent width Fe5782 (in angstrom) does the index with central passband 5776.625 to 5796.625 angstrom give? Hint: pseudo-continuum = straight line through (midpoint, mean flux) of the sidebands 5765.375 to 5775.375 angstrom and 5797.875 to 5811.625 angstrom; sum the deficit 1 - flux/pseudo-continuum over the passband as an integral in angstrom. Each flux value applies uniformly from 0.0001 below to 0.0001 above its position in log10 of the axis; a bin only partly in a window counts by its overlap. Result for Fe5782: 1.24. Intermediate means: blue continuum 69.3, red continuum 69.4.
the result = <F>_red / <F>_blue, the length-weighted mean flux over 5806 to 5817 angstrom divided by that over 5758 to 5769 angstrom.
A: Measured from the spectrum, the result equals 1.09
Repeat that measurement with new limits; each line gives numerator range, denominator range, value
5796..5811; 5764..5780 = 1.02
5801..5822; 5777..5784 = 1.11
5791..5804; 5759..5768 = 1.05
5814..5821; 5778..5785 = 1.13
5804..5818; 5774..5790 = 1.10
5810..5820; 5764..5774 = 1.04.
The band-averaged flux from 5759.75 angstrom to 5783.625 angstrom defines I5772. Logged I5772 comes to 67.3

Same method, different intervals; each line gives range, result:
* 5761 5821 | 68.2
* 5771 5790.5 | 65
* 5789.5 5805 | 68.3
